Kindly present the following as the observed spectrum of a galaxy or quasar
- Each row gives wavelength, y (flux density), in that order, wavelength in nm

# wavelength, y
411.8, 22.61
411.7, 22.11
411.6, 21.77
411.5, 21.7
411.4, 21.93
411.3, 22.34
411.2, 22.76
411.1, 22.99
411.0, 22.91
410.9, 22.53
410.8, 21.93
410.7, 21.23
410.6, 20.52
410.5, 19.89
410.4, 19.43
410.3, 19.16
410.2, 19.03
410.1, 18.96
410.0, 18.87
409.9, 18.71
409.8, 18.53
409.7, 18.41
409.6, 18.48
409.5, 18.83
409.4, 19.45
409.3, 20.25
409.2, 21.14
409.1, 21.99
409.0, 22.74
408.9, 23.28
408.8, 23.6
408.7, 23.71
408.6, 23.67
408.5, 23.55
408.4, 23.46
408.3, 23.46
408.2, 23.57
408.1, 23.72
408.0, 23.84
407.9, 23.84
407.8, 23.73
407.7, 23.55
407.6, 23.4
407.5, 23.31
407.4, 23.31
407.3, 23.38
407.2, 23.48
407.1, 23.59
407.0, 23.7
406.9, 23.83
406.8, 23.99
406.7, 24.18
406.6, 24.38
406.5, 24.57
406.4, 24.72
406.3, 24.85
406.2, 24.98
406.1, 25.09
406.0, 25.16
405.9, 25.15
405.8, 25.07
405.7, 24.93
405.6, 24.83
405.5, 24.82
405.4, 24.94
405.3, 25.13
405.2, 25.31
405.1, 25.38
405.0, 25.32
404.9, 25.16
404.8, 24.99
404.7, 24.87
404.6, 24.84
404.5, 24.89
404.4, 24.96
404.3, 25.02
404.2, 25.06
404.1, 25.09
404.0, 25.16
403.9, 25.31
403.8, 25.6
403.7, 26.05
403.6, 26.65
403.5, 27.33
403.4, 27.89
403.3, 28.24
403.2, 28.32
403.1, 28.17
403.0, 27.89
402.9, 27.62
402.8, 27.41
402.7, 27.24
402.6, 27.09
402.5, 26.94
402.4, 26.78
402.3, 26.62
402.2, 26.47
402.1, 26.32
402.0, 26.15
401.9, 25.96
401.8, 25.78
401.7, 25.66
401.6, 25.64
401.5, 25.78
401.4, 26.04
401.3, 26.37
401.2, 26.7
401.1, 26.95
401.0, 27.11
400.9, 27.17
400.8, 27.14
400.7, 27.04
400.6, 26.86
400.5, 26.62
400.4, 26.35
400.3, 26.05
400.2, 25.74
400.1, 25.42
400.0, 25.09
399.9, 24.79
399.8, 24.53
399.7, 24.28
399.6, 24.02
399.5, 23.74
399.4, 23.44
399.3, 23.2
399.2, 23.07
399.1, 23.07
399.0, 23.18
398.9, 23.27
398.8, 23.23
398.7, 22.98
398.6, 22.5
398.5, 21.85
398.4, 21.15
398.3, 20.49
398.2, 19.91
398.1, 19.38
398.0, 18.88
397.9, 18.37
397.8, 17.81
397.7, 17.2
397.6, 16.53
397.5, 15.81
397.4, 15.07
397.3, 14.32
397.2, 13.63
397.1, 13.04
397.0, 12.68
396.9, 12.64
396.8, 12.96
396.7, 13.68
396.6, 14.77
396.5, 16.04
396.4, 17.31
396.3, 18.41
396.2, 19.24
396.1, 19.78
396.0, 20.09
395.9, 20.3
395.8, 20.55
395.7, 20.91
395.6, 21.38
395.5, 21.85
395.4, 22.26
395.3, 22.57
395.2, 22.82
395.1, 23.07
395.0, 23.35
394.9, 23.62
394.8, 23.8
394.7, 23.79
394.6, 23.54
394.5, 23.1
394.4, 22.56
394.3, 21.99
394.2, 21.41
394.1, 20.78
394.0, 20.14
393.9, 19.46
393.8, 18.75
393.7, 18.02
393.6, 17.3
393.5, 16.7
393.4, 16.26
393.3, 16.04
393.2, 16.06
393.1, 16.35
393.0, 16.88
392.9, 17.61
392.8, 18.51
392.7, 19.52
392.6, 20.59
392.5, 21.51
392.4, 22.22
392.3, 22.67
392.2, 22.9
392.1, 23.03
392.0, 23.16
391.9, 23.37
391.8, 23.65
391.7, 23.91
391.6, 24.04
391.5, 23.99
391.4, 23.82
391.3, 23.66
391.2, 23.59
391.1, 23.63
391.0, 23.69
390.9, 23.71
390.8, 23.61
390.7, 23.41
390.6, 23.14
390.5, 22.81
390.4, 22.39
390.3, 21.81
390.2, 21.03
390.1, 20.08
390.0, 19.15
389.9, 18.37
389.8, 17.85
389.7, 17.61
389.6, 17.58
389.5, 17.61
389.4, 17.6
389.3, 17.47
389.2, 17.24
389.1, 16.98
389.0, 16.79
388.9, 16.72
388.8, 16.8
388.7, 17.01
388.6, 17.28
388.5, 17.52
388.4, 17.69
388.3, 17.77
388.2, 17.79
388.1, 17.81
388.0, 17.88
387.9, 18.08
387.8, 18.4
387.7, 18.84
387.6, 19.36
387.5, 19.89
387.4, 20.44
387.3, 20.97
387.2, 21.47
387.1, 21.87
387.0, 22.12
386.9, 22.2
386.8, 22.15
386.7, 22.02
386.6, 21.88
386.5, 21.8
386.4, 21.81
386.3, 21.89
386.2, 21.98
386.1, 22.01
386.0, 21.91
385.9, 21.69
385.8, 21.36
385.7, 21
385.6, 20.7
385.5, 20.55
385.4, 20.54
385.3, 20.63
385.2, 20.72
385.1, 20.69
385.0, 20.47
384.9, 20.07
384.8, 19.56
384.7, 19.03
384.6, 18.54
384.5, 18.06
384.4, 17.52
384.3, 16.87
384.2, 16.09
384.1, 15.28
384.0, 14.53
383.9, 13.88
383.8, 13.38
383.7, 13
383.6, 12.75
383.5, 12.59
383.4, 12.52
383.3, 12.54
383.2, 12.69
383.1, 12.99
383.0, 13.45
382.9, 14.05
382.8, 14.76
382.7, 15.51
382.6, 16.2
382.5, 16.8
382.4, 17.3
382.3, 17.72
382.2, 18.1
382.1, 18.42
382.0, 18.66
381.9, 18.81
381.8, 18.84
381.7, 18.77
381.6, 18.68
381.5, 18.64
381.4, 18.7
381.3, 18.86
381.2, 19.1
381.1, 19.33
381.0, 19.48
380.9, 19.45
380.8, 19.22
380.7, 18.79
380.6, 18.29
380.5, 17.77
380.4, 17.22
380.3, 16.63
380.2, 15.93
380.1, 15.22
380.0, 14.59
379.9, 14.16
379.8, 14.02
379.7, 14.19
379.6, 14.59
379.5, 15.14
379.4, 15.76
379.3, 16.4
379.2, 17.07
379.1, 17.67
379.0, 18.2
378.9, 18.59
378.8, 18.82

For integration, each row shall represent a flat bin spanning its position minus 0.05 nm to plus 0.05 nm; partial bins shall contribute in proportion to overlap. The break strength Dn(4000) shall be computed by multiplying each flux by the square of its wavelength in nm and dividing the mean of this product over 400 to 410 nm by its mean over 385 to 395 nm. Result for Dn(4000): 1.30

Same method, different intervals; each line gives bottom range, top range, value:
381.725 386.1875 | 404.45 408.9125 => 1.57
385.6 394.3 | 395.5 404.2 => 1.19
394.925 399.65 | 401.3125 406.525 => 1.37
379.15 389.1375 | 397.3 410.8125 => 1.46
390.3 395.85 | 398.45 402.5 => 1.22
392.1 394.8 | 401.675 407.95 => 1.35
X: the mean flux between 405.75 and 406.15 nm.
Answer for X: 25.1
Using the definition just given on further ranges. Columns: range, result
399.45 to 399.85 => 24.1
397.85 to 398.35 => 19.4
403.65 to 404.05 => 25.5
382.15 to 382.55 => 17.5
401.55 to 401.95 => 25.8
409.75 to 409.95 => 18.6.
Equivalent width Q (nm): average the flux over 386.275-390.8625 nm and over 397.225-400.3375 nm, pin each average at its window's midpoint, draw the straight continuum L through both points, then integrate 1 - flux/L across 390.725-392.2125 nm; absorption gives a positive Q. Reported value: -0.26 nm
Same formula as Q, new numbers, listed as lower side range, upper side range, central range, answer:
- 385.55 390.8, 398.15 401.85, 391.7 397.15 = 0.62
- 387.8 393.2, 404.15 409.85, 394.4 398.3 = 0.45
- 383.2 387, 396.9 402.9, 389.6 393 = -0.20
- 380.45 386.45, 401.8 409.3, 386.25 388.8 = -0.08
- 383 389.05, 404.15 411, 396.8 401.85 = -0.21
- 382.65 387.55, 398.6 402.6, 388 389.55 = 0.21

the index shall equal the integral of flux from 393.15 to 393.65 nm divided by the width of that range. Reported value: 16.5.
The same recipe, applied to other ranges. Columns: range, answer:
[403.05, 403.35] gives 28.2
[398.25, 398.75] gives 21.8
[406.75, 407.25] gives 23.7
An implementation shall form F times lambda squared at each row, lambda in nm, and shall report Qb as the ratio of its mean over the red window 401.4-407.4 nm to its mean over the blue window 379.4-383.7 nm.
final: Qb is 1.8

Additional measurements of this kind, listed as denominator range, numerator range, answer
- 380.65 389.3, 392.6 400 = 1.15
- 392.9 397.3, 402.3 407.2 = 1.41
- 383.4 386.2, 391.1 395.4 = 1.21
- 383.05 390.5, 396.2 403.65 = 1.32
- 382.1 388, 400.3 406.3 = 1.56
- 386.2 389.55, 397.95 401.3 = 1.33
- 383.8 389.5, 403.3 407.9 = 1.42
